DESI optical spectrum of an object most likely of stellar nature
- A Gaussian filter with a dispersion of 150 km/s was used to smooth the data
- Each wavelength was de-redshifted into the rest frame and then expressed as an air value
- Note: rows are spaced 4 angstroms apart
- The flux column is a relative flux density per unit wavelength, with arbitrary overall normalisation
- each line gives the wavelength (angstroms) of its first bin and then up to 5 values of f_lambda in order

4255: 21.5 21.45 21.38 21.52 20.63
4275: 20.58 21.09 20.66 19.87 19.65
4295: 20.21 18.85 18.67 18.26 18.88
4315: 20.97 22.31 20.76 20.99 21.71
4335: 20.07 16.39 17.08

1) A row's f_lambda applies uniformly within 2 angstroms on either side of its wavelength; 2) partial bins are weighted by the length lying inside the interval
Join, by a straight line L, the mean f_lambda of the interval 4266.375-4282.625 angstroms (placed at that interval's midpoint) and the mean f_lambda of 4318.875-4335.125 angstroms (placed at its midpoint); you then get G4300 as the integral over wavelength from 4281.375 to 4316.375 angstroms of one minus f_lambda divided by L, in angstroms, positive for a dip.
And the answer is 2.5 angstroms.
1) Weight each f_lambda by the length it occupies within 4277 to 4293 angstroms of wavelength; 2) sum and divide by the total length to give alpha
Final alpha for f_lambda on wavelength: 20.3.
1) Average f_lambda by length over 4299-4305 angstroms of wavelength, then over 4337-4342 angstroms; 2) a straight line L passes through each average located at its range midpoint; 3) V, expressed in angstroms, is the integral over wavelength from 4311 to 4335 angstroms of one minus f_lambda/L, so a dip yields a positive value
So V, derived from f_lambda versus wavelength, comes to -4.9 angstroms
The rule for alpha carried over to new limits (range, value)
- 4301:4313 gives 18.6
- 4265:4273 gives 21.1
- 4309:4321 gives 20.7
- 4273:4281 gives 20.8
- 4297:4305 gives 18.8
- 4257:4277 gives 21.1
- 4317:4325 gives 21.5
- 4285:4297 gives 19.9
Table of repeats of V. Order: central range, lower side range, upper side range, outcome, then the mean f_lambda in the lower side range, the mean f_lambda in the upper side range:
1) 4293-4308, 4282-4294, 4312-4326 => 1.04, 20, 21.1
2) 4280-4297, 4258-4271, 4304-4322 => 0.45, 21.3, 20.1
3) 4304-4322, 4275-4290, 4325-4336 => 0.65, 20.5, 21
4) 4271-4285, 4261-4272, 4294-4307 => -0.19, 21.2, 19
